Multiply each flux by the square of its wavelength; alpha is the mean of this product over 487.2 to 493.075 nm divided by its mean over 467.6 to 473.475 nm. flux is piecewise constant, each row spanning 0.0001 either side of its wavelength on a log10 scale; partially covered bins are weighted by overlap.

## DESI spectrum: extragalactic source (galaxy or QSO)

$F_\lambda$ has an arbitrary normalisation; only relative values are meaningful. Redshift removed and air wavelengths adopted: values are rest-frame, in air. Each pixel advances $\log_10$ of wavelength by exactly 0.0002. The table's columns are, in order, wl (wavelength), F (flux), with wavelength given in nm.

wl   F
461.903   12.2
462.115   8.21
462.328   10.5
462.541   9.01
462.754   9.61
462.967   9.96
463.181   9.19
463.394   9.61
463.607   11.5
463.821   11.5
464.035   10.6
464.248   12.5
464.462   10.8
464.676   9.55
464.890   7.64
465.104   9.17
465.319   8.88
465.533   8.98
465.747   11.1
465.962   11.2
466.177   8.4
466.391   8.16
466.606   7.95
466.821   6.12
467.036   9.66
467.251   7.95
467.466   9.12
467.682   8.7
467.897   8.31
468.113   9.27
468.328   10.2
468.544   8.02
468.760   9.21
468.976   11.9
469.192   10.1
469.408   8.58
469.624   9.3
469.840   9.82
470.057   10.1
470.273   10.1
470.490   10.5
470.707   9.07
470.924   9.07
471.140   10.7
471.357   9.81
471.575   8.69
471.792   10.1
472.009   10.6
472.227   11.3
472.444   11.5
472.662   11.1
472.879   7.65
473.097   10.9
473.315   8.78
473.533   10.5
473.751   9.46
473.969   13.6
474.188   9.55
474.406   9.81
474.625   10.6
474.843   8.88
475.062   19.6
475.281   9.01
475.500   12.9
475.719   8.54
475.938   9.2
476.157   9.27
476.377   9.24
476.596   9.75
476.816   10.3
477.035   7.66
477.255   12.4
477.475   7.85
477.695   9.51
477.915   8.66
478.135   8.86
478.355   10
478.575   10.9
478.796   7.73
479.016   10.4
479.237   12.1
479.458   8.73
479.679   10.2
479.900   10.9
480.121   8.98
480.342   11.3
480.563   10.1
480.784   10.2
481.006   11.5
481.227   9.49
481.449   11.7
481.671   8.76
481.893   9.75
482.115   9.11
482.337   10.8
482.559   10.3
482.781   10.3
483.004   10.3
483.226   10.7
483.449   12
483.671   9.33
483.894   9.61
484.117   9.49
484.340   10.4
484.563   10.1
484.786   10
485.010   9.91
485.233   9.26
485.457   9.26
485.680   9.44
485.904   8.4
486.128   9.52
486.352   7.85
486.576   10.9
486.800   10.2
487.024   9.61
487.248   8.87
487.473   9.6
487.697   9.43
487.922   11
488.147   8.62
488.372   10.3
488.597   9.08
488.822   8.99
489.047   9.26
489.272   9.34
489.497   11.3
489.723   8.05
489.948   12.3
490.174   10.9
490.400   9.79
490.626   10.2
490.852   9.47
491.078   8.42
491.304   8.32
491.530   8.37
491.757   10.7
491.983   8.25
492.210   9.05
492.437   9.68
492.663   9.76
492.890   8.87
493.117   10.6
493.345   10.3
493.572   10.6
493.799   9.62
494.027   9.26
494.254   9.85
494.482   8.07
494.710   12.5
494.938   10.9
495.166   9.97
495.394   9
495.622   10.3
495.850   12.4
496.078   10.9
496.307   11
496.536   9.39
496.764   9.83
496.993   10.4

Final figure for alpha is 1.06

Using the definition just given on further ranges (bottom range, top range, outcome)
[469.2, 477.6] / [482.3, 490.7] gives 1.02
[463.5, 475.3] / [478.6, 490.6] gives 1.06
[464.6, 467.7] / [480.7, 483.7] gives 1.25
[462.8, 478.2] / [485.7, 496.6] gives 1.08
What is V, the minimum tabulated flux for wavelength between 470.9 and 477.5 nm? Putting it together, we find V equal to 7.65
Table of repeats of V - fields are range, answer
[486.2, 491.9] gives 7.85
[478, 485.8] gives 7.73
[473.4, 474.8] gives 9.46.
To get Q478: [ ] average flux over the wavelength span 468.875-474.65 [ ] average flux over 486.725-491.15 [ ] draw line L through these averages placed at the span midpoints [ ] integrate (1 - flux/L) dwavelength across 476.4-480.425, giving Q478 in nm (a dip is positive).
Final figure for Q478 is 0.08 nm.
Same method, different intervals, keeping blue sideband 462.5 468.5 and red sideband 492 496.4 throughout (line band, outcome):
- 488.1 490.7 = 0.03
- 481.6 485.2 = -0.07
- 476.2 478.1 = 0.06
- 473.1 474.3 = -0.10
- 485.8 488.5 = 0.11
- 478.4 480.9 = -0.10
